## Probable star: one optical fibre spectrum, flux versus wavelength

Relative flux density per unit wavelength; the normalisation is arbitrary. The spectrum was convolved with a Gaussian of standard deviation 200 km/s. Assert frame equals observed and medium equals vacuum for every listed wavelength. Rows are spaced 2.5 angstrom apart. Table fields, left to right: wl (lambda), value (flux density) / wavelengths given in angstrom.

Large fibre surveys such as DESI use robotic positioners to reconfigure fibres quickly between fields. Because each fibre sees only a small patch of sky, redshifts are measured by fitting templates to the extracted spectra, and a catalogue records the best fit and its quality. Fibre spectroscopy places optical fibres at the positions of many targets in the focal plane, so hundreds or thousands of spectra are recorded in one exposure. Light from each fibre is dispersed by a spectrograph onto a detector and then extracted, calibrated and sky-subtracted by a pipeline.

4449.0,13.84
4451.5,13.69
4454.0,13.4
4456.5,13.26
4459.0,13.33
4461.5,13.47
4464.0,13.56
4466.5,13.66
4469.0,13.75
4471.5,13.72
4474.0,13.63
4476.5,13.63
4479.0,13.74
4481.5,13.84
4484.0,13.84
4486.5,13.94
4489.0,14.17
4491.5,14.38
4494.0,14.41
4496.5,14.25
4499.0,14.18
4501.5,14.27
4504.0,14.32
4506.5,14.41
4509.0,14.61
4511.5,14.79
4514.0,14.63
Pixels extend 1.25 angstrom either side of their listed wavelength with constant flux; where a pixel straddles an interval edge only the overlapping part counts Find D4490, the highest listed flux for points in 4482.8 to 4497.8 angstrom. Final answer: 14.41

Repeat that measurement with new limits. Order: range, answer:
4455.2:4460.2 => 13.33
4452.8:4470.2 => 13.75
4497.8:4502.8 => 14.27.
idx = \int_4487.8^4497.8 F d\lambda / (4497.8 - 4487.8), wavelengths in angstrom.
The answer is 14.3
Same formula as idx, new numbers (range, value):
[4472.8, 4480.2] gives 13.7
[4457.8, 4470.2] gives 13.6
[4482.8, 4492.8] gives 14.1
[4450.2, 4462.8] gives 13.4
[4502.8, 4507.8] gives 14.4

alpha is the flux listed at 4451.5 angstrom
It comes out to 13.69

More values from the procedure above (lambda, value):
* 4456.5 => 13.26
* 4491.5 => 14.38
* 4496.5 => 14.25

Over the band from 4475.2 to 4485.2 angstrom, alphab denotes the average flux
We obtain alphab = 13.8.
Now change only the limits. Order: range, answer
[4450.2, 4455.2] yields 13.5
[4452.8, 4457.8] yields 13.3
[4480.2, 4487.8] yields 13.9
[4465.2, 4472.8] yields 13.7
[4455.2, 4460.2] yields 13.3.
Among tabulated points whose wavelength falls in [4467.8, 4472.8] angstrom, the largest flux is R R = 13.75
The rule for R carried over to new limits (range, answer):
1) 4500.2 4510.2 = 14.61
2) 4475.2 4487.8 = 13.94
